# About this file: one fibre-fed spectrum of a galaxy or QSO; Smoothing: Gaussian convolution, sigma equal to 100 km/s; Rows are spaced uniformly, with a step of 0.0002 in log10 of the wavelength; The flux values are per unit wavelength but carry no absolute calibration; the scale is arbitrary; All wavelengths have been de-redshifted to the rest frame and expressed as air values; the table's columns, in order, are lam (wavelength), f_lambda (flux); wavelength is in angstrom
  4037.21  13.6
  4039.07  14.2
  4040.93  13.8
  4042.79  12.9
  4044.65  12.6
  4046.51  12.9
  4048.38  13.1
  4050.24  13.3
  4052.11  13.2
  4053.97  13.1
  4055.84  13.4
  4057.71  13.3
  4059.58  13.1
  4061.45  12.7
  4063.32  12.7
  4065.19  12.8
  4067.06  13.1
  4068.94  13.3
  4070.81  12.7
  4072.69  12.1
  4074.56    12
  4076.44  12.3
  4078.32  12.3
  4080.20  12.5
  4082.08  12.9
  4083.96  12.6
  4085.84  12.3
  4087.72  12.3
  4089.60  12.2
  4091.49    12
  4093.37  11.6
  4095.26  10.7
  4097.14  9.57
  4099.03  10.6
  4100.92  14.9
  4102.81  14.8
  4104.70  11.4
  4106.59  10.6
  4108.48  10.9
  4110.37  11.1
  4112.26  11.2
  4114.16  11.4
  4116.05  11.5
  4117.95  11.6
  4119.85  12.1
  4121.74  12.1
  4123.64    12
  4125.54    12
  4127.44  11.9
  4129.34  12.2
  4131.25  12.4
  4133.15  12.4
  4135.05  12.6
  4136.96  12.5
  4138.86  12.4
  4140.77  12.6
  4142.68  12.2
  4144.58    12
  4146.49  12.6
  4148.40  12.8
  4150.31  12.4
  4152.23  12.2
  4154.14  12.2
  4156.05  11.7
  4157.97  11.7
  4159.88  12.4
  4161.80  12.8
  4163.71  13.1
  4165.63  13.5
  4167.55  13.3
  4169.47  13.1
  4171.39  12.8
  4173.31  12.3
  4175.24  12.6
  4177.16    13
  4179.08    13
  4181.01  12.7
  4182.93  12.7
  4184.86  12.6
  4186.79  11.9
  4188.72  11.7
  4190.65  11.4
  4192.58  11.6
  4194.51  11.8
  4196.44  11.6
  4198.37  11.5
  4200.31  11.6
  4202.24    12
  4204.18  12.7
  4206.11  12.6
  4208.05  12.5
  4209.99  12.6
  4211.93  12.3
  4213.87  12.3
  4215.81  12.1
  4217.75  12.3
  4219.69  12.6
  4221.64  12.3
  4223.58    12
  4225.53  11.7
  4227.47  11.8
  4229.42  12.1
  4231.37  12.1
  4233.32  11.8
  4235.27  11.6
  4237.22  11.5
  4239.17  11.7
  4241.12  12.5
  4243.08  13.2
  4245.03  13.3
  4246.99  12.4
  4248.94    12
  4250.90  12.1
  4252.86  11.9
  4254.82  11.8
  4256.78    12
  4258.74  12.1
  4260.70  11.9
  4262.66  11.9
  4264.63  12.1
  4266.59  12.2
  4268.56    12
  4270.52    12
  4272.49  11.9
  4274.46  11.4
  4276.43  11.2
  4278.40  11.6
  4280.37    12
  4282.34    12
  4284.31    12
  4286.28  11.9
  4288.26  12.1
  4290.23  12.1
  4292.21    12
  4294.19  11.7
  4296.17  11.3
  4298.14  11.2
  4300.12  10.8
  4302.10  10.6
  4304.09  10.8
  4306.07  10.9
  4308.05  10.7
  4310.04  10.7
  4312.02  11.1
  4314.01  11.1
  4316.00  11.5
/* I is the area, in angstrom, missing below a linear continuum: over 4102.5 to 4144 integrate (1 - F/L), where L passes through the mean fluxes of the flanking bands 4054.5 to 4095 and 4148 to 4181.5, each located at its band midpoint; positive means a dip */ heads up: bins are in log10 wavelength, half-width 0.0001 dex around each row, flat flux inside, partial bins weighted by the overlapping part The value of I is 2.1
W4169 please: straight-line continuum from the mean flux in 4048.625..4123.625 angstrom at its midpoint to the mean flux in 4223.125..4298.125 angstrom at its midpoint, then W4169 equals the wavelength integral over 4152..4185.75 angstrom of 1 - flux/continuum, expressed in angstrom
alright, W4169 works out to -1.5 angstrom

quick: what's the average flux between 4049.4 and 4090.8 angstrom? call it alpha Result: 12.7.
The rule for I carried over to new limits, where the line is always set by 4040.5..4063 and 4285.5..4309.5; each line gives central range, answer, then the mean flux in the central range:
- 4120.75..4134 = 0.43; 12.1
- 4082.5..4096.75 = 1.03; 11.9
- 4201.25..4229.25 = -0.83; 12.3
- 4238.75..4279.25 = -1.62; 12.1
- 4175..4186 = -0.54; 12.8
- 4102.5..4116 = 1.29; 11.5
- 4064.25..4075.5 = 0.26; 12.7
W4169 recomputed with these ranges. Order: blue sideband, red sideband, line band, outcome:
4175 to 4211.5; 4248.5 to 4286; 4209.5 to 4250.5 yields -0.5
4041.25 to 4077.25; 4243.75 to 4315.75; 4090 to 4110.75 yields 1.6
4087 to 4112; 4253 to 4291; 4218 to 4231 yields -0.3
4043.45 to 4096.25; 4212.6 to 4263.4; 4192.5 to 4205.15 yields 0.4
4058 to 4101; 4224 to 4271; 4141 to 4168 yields -0.7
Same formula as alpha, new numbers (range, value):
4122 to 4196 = 12.4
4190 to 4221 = 12.1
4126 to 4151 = 12.4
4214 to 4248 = 12.2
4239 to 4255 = 12.4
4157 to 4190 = 12.6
